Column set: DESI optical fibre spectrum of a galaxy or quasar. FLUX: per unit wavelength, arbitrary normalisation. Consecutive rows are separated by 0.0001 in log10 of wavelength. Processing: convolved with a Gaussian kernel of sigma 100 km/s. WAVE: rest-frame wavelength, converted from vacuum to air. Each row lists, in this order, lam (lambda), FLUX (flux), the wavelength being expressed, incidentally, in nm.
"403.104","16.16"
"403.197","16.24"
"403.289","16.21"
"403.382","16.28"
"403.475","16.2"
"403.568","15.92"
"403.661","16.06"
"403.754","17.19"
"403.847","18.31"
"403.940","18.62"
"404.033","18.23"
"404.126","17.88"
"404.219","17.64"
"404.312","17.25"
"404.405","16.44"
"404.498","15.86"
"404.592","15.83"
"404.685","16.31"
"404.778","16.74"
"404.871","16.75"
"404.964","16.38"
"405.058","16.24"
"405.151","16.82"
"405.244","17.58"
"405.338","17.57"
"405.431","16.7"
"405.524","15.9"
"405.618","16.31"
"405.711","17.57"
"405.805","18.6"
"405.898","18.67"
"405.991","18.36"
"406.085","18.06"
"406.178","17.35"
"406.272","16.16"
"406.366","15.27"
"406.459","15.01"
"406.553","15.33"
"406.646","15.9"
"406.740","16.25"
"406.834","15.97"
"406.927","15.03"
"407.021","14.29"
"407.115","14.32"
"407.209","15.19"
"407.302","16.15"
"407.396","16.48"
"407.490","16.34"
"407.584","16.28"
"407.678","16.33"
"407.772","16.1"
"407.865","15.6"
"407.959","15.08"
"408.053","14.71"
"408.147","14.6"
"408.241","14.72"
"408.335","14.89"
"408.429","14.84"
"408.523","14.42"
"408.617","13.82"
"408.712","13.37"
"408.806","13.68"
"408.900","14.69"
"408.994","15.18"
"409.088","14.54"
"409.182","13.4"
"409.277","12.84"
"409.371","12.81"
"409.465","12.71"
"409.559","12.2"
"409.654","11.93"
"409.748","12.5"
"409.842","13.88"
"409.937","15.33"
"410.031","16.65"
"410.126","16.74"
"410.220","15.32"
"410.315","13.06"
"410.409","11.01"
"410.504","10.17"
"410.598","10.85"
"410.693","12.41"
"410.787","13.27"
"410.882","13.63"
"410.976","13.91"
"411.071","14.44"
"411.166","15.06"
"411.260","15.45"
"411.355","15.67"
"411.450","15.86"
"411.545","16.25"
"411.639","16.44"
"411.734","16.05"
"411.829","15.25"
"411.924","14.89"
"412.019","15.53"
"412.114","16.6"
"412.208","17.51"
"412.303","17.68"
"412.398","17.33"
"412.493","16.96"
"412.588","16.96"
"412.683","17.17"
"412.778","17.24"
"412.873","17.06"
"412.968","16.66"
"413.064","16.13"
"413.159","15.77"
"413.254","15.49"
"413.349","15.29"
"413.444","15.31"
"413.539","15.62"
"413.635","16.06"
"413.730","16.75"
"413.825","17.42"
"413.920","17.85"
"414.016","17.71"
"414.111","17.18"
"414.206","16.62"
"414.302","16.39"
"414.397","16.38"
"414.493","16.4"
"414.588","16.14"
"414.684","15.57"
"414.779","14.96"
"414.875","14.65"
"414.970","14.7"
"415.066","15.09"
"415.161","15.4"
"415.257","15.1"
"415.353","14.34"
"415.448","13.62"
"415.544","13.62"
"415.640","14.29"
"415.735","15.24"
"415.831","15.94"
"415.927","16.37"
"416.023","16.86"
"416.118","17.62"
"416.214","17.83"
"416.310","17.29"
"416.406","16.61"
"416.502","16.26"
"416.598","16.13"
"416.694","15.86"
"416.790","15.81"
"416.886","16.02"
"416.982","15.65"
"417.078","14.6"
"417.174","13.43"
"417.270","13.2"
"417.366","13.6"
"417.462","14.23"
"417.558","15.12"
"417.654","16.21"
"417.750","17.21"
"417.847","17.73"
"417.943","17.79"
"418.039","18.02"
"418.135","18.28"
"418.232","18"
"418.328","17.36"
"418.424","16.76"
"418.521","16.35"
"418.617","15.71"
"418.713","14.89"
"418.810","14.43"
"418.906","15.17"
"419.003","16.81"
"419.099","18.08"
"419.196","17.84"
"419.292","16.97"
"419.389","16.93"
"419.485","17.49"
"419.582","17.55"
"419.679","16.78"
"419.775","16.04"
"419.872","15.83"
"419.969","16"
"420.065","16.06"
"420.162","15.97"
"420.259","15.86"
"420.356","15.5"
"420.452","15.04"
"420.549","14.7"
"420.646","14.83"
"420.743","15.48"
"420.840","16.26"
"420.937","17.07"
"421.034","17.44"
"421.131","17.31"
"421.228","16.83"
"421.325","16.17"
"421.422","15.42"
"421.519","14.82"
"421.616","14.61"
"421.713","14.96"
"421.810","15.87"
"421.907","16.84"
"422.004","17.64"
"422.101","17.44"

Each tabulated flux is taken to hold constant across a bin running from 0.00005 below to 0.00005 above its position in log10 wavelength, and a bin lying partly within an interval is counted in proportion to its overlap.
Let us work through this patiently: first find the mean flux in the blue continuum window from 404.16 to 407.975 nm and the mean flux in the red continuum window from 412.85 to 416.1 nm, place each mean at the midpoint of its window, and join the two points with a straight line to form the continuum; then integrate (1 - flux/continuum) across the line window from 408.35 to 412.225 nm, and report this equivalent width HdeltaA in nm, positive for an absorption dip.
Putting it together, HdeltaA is 0.45 nm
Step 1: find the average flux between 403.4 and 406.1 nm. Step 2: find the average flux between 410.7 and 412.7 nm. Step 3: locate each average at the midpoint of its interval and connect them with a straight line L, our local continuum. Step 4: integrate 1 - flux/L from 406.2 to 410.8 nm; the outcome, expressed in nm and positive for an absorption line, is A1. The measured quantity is 0.53 nm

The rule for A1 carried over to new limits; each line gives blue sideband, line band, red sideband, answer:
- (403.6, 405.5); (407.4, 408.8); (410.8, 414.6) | 0.13 nm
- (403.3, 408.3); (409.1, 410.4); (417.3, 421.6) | 0.21 nm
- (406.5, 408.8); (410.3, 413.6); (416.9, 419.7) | 0.08 nm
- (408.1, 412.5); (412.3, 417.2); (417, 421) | -0.24 nm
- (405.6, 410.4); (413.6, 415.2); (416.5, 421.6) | -0.05 nm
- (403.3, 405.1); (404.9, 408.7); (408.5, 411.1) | -0.18 nm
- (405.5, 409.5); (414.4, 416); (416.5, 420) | 0.08 nm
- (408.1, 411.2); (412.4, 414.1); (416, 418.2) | -0.19 nm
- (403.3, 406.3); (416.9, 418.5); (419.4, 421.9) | 0.01 nm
